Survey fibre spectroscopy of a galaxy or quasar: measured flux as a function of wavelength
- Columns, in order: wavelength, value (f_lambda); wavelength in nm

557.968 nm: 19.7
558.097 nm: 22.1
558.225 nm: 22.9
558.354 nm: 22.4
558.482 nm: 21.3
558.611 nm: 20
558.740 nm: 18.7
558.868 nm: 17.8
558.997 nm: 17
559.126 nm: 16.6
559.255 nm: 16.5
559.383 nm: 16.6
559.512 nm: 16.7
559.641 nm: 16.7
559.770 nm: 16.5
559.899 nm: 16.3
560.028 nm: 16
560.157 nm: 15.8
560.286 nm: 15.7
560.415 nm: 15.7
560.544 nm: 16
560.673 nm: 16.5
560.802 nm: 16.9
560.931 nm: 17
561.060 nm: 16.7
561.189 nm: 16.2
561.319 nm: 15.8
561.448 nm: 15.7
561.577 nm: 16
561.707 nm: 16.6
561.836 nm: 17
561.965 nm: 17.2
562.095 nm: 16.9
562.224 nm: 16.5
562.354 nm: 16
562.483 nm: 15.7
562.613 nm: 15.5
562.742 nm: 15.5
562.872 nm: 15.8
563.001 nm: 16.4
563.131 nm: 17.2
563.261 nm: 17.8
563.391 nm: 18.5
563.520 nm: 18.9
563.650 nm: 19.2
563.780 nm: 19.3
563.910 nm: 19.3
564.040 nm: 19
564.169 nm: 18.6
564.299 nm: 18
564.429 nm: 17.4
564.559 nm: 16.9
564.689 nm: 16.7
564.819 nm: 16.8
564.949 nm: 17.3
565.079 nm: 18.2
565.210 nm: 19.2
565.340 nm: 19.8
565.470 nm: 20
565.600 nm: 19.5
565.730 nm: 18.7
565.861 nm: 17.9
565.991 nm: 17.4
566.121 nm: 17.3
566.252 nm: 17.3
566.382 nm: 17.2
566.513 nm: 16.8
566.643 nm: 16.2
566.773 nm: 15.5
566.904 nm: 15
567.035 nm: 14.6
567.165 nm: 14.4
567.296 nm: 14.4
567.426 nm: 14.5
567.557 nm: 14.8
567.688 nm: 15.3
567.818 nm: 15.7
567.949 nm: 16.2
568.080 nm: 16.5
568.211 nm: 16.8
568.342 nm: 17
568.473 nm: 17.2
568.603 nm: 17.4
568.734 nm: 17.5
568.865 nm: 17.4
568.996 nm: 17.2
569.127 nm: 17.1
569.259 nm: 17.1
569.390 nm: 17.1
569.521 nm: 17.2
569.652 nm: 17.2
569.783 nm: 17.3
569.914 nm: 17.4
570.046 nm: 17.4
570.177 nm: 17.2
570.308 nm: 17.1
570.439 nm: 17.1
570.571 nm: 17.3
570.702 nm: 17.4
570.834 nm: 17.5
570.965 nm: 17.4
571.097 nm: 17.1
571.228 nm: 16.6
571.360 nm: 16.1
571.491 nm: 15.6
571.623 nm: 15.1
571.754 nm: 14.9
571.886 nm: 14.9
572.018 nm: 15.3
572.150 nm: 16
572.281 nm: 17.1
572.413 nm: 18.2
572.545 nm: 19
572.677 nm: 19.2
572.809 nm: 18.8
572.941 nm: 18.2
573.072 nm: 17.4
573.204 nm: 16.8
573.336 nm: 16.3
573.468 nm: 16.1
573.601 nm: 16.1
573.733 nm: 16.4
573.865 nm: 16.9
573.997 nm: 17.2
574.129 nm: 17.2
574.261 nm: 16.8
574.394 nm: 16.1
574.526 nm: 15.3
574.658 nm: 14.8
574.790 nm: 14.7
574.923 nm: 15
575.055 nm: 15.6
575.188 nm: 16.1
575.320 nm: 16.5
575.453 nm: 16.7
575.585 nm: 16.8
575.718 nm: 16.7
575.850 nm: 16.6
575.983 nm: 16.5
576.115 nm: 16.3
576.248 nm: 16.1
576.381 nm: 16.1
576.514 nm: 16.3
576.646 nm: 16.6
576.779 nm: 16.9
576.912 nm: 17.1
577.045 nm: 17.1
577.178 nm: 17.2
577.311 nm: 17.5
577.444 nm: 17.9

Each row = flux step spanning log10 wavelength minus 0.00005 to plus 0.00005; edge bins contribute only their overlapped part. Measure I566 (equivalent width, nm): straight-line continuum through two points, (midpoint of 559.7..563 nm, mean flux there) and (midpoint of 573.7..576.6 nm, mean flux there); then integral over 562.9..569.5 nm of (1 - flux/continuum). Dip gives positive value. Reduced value -0.41 nm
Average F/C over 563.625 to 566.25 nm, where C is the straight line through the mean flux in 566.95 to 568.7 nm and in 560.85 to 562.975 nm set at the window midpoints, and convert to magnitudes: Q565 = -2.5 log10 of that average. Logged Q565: -0.14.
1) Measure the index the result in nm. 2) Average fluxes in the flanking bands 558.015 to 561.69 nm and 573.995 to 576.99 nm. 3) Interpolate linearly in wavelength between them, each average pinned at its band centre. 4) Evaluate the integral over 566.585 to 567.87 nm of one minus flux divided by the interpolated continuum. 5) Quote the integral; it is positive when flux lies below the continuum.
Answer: 0.14 nm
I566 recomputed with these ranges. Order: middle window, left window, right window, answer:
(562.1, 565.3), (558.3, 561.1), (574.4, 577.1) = -0.099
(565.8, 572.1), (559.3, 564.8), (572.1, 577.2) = 0.103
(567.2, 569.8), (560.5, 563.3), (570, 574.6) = 0.026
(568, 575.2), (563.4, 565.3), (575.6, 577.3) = 0.212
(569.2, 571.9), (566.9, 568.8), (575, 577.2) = -0.122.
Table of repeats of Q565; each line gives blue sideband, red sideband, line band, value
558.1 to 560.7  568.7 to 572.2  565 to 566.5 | -0.072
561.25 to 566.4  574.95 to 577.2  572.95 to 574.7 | 0.012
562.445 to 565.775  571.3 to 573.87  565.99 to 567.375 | 0.105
